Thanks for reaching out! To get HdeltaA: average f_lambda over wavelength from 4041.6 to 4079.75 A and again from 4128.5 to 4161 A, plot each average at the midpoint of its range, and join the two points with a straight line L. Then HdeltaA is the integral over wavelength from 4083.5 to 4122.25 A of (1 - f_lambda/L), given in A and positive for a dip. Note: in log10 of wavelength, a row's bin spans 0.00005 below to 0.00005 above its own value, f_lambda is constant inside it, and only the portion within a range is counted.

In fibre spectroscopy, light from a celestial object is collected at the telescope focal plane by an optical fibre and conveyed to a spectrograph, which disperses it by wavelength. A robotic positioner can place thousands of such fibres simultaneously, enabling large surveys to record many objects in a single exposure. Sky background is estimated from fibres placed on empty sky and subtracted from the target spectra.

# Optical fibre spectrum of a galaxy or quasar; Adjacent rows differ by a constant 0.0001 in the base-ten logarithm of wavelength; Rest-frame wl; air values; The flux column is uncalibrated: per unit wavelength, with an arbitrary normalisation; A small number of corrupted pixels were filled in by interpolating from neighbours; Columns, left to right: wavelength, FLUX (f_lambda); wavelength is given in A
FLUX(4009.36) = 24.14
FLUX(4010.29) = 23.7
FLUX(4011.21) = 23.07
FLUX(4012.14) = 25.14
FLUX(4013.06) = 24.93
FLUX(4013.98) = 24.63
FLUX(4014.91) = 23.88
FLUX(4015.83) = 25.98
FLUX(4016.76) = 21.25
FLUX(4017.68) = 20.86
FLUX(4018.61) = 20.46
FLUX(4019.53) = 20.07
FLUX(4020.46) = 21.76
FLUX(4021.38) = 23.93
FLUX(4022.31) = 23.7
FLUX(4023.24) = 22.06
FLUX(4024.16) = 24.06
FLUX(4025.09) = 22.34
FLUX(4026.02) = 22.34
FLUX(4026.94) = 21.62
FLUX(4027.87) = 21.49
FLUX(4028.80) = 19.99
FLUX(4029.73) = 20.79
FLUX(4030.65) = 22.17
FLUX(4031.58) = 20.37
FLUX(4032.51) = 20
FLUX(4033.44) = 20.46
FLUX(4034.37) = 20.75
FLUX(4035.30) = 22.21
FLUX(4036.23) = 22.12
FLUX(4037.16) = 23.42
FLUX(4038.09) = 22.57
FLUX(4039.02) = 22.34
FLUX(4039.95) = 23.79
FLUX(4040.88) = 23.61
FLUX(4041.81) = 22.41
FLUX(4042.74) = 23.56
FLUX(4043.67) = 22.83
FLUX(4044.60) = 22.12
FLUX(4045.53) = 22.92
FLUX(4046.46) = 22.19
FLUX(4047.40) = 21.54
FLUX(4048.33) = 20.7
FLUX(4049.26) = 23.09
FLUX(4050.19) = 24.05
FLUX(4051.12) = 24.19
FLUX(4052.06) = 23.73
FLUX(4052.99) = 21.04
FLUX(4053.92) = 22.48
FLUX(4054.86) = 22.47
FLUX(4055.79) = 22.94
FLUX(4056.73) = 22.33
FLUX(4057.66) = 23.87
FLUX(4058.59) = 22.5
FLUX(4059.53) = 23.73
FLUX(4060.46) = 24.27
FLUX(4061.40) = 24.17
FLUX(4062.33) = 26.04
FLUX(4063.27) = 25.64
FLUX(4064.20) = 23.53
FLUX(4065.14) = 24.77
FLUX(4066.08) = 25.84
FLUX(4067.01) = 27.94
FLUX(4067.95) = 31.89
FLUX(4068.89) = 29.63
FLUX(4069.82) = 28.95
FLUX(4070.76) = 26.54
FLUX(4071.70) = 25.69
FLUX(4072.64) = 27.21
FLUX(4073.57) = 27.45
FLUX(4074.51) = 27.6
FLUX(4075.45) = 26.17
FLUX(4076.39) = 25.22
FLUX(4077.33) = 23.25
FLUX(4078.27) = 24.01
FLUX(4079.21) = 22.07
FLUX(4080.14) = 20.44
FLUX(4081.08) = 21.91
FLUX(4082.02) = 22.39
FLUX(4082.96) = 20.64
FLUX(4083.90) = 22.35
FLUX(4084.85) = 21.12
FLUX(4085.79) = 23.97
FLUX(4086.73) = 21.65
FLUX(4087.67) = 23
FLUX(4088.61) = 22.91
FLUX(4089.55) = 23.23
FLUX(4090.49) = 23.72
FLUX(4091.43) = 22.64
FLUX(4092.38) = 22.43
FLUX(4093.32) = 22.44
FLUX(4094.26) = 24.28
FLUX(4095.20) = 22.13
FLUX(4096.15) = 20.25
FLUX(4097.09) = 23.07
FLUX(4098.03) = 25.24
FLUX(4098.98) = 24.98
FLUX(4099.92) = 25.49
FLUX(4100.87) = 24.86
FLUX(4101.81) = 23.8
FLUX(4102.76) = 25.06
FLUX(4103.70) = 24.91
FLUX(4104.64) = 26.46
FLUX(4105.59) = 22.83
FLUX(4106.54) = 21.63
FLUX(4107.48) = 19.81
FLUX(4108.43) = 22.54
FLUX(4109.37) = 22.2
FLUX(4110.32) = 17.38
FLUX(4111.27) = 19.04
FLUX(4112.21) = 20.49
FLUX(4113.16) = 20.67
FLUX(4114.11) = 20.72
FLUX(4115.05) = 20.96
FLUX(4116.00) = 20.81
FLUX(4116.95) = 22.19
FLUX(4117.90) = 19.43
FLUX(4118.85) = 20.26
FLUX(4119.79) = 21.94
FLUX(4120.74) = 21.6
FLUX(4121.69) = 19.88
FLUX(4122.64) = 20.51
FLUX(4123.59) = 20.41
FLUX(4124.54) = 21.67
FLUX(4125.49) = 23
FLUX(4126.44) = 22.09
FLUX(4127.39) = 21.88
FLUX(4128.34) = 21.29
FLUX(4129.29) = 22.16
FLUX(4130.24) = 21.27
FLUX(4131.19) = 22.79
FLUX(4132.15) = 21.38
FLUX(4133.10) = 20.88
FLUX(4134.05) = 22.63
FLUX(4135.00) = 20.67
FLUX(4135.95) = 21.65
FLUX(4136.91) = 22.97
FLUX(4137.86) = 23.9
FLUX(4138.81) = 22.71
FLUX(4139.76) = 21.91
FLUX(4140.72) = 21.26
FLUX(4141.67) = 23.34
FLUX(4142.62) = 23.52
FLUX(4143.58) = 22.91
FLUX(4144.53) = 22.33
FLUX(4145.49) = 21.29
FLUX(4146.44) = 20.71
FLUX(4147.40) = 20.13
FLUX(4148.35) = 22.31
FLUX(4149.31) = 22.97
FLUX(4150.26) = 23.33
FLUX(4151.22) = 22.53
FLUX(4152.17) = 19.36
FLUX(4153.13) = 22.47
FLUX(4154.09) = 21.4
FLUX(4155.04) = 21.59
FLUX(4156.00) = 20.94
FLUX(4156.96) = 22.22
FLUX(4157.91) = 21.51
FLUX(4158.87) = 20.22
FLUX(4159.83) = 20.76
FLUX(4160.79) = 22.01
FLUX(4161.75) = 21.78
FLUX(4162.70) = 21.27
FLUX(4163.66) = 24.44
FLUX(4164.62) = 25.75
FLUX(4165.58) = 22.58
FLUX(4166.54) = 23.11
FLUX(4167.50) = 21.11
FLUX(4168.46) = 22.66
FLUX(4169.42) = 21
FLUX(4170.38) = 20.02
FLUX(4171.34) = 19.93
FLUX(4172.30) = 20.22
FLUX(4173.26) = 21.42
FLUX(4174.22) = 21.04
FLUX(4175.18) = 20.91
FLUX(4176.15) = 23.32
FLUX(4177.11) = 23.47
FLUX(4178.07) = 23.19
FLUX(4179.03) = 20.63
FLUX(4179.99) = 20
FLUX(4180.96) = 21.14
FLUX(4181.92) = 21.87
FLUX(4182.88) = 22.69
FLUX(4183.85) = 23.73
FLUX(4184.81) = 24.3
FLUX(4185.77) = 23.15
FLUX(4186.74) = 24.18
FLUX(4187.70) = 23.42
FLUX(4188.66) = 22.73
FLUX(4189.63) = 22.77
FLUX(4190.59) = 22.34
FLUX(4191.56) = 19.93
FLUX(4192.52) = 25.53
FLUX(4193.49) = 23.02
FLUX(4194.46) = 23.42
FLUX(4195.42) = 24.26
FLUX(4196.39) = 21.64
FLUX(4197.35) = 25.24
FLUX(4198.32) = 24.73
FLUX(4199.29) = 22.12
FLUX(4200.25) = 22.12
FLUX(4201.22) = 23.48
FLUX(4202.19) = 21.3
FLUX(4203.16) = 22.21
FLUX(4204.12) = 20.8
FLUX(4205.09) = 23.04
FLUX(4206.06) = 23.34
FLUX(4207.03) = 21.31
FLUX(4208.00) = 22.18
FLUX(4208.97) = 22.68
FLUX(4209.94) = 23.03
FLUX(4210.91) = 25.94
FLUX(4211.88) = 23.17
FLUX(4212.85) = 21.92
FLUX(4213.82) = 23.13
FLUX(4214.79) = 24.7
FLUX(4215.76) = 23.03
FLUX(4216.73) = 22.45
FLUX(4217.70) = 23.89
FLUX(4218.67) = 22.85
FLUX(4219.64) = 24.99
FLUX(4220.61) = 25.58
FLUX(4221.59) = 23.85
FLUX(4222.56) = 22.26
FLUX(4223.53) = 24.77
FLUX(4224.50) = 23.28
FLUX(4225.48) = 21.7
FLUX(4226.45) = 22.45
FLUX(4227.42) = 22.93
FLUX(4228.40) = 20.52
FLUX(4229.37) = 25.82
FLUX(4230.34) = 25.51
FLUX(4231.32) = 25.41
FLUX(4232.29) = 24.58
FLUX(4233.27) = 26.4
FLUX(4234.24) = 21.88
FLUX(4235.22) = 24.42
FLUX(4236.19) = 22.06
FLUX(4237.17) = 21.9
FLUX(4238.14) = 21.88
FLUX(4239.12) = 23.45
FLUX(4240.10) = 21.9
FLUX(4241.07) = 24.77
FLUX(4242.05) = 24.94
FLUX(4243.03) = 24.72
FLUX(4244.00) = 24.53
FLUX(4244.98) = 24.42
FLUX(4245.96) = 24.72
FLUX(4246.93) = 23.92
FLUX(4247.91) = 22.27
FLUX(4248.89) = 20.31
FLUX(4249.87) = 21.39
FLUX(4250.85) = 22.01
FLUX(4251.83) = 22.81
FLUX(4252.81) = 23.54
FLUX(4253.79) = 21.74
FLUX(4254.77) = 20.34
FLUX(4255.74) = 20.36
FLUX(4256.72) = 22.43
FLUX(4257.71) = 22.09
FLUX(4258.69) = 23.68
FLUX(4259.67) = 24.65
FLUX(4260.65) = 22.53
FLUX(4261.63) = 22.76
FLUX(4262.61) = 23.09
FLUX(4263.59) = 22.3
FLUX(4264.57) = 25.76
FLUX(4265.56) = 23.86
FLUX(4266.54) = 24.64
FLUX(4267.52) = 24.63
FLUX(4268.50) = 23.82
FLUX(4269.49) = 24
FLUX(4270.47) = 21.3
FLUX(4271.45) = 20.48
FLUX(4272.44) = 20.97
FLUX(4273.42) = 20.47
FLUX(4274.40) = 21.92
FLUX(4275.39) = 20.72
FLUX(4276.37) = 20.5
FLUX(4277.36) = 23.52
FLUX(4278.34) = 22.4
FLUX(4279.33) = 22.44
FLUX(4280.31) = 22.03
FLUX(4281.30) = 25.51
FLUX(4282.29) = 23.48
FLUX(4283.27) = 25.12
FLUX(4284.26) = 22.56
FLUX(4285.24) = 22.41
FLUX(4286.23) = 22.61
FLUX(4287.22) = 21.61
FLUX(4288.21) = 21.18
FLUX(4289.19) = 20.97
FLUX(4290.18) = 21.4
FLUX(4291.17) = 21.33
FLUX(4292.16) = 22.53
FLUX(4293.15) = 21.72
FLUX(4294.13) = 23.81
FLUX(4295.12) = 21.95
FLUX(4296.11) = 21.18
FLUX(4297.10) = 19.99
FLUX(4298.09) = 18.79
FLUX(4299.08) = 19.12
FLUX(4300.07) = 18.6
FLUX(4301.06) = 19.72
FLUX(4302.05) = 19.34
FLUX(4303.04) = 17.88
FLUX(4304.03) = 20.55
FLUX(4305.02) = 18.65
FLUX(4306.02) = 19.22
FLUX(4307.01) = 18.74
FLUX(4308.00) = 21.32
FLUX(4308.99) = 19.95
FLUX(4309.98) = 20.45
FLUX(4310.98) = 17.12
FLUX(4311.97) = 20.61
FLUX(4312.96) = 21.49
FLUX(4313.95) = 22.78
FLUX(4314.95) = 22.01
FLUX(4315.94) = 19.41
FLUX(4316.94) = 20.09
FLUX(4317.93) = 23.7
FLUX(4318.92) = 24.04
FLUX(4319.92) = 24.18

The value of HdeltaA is 1.5 A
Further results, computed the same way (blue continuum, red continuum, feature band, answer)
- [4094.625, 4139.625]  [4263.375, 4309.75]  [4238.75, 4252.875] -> -1.0 A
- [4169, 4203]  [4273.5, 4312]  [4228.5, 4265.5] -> -2.7 A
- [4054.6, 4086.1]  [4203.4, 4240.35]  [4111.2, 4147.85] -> 3.9 A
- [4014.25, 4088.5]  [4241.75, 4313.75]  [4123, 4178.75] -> 1.9 A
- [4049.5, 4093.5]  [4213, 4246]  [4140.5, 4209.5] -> 4.6 A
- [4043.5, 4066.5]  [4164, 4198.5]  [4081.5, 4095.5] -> 0.3 A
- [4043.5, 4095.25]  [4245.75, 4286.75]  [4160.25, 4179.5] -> 1.1 A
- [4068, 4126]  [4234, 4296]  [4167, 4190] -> 0.8 A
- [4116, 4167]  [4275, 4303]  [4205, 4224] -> -1.5 A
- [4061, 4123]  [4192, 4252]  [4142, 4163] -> 1.5 A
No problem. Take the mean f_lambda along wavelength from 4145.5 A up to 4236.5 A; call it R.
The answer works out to 22.7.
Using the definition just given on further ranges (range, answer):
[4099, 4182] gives 21.9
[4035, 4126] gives 23.2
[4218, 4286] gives 23.1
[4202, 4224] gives 23.2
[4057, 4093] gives 24.5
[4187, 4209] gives 22.8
